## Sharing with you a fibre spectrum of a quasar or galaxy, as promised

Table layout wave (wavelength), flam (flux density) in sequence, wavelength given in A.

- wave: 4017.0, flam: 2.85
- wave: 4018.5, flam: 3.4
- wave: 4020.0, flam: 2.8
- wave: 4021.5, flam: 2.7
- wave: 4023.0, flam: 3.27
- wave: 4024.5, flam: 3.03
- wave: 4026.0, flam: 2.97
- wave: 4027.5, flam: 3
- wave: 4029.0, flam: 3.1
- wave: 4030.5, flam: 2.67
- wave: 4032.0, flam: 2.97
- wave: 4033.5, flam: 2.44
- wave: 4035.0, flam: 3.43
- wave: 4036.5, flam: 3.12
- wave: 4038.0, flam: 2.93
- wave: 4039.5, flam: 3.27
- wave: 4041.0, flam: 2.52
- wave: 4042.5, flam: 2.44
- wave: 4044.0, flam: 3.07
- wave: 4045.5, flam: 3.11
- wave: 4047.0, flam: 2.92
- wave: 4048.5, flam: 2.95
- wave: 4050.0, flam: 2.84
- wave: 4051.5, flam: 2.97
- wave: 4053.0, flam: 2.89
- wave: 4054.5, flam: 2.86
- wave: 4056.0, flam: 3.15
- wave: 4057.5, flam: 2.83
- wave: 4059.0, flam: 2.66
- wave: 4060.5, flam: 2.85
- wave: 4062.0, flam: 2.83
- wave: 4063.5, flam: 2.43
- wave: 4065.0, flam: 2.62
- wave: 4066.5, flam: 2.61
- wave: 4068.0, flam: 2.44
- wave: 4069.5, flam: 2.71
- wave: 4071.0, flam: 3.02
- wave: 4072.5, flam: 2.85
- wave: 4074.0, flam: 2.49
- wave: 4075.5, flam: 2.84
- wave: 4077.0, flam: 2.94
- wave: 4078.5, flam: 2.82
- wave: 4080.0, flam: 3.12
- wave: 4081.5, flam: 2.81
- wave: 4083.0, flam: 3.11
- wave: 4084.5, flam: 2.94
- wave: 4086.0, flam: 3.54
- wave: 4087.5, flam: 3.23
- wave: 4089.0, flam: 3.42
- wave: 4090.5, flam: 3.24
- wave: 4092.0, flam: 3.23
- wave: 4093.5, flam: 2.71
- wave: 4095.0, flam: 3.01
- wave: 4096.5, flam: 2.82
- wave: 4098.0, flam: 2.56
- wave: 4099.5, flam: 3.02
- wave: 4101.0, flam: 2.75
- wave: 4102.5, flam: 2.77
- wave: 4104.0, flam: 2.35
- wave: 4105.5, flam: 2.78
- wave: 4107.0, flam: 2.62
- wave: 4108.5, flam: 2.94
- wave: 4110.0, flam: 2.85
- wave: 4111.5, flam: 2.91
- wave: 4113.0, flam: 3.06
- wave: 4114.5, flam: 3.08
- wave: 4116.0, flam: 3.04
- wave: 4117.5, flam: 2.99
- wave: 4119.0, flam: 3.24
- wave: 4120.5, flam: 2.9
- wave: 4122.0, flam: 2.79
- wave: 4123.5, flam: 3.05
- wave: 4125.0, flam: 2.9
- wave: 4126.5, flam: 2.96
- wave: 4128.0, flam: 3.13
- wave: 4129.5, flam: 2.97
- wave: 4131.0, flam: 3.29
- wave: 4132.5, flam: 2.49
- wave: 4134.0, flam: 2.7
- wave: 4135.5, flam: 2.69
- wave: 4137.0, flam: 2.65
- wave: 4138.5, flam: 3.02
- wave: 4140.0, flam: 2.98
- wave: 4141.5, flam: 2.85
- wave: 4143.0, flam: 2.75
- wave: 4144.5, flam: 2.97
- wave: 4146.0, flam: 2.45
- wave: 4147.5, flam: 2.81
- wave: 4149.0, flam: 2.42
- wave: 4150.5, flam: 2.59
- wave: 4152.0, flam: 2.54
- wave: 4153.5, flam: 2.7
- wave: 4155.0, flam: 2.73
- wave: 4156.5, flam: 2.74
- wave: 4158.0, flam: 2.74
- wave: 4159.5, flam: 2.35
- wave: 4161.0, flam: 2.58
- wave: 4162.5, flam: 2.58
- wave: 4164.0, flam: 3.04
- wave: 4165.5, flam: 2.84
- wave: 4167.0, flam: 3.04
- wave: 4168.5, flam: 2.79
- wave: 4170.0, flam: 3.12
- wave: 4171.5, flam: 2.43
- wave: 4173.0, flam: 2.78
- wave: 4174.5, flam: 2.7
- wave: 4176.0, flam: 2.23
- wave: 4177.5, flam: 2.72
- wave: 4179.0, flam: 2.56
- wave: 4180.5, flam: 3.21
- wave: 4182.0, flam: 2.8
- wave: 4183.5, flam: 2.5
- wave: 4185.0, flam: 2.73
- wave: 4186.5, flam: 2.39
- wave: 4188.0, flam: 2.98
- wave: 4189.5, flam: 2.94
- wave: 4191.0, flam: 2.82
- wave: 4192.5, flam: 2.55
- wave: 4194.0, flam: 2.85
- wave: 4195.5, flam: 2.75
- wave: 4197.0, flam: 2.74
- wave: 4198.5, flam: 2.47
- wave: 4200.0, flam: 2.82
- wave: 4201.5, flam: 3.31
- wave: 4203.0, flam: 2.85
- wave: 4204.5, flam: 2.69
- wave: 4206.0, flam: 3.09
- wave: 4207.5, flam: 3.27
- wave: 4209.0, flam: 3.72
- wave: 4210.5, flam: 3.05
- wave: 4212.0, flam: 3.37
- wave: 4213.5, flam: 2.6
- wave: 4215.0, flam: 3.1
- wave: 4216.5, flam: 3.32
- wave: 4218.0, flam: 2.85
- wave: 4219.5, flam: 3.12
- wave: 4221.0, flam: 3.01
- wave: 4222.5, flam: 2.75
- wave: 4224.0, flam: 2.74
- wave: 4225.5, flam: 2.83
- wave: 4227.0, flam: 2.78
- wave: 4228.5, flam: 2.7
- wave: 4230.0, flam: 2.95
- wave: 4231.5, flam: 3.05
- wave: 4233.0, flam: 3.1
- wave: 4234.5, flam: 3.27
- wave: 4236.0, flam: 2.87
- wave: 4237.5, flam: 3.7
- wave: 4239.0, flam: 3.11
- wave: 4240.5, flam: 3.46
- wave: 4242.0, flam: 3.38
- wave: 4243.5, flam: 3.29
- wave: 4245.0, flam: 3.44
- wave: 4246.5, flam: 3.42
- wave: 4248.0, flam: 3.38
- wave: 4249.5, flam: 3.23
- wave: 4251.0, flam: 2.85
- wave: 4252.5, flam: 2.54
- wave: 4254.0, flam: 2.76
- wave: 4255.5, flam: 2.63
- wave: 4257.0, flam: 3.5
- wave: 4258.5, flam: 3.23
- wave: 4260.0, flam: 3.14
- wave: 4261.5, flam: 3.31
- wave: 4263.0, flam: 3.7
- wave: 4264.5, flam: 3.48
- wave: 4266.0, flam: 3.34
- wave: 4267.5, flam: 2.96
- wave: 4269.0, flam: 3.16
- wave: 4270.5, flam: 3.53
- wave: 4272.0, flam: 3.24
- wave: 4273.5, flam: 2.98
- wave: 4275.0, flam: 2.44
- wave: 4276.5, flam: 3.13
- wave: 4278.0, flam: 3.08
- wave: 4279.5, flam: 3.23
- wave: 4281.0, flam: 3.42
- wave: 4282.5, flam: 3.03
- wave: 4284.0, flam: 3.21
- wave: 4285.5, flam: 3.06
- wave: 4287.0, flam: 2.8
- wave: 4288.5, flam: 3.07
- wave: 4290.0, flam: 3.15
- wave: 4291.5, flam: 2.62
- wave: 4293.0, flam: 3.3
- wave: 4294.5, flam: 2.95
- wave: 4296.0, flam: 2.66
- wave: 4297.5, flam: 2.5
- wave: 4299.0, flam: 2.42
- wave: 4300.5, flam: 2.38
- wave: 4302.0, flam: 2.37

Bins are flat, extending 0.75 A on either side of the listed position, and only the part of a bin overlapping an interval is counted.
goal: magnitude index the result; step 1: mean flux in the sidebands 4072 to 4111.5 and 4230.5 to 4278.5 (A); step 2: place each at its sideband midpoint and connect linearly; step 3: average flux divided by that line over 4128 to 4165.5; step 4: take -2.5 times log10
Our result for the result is 0.10 mag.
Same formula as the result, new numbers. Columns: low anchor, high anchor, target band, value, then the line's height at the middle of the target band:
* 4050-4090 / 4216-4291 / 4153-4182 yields 0.10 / 3.01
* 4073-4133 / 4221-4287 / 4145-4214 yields 0.09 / 3.03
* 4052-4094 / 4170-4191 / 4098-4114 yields 0.02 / 2.84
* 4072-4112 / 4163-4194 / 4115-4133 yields -0.05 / 2.86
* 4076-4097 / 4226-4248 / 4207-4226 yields 0.04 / 3.17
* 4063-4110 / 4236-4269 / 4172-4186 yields 0.14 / 3.06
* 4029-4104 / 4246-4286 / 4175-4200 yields 0.13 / 3.05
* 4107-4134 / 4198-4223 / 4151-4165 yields 0.12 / 2.99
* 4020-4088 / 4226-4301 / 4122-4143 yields 0.03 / 2.96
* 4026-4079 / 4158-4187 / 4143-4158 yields 0.03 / 2.73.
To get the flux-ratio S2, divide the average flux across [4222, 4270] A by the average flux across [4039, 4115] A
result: 1.09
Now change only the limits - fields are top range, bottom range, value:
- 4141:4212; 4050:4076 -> 1.01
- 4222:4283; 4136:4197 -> 1.15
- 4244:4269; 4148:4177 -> 1.19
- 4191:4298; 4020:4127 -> 1.05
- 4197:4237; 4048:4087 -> 1.05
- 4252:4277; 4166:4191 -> 1.14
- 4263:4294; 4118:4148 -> 1.08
